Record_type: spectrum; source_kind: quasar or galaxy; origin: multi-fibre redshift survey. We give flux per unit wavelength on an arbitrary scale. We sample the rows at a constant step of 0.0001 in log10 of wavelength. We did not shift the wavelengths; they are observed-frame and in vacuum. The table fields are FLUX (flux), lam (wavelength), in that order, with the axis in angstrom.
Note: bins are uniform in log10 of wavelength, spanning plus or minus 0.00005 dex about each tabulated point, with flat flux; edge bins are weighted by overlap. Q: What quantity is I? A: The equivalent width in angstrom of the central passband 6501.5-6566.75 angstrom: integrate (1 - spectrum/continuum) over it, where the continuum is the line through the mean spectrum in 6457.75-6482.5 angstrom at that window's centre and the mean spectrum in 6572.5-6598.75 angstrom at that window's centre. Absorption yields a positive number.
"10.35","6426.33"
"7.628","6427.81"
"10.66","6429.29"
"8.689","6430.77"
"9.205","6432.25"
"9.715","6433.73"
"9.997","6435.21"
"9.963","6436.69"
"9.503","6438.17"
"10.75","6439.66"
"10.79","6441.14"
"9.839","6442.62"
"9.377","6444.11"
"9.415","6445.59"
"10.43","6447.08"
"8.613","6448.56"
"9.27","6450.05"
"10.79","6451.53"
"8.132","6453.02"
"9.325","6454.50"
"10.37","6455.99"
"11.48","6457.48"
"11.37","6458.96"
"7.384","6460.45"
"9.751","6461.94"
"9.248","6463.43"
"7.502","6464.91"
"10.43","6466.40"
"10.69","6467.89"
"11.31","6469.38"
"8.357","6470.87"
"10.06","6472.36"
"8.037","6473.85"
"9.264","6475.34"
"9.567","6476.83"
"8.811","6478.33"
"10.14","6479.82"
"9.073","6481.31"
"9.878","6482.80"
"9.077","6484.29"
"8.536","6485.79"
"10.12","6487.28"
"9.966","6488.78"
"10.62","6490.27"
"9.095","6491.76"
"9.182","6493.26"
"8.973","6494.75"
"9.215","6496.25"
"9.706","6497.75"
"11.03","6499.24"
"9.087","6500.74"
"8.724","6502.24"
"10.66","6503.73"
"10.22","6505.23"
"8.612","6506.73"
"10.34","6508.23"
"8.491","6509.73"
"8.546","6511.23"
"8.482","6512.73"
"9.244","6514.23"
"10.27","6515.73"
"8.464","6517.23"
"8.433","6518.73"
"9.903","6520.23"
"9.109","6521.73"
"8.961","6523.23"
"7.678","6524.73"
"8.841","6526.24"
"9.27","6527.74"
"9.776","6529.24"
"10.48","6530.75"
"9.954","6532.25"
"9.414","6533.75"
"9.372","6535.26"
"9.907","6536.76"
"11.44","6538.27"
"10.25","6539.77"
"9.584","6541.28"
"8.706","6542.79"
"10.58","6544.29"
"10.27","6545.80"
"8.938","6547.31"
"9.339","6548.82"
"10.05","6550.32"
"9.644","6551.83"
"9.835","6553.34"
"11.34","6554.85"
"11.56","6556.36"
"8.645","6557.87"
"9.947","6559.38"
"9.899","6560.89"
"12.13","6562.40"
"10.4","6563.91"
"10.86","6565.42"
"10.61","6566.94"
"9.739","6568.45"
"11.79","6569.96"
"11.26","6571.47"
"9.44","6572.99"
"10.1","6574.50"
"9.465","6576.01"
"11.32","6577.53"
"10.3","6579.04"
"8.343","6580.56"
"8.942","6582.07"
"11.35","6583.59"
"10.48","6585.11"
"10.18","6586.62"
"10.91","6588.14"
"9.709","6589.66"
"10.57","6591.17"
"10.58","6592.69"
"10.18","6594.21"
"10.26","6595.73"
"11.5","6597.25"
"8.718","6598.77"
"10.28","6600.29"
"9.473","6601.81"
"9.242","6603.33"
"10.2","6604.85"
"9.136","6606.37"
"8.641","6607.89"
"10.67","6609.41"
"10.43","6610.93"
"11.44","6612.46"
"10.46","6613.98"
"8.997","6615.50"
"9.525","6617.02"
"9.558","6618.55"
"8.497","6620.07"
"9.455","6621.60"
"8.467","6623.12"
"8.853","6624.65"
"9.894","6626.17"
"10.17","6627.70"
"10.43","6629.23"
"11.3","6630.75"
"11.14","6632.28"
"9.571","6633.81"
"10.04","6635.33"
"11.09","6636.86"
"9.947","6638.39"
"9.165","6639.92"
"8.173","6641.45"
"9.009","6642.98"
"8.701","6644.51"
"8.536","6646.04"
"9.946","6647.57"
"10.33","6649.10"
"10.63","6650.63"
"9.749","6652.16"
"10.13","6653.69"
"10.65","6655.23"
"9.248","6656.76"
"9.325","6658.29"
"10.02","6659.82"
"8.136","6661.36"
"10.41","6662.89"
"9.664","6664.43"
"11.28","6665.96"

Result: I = 1.2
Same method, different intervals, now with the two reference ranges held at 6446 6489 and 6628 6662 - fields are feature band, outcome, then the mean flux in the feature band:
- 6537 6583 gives -2.3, 10.2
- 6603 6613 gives -0.2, 9.96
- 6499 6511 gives 0.1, 9.53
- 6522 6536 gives 0.5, 9.3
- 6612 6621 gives 0.1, 9.69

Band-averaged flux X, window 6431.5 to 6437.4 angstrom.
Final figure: 9.73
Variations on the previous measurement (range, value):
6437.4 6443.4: 10.2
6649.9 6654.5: 10.2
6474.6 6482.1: 9.37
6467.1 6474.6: 9.69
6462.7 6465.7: 8.42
